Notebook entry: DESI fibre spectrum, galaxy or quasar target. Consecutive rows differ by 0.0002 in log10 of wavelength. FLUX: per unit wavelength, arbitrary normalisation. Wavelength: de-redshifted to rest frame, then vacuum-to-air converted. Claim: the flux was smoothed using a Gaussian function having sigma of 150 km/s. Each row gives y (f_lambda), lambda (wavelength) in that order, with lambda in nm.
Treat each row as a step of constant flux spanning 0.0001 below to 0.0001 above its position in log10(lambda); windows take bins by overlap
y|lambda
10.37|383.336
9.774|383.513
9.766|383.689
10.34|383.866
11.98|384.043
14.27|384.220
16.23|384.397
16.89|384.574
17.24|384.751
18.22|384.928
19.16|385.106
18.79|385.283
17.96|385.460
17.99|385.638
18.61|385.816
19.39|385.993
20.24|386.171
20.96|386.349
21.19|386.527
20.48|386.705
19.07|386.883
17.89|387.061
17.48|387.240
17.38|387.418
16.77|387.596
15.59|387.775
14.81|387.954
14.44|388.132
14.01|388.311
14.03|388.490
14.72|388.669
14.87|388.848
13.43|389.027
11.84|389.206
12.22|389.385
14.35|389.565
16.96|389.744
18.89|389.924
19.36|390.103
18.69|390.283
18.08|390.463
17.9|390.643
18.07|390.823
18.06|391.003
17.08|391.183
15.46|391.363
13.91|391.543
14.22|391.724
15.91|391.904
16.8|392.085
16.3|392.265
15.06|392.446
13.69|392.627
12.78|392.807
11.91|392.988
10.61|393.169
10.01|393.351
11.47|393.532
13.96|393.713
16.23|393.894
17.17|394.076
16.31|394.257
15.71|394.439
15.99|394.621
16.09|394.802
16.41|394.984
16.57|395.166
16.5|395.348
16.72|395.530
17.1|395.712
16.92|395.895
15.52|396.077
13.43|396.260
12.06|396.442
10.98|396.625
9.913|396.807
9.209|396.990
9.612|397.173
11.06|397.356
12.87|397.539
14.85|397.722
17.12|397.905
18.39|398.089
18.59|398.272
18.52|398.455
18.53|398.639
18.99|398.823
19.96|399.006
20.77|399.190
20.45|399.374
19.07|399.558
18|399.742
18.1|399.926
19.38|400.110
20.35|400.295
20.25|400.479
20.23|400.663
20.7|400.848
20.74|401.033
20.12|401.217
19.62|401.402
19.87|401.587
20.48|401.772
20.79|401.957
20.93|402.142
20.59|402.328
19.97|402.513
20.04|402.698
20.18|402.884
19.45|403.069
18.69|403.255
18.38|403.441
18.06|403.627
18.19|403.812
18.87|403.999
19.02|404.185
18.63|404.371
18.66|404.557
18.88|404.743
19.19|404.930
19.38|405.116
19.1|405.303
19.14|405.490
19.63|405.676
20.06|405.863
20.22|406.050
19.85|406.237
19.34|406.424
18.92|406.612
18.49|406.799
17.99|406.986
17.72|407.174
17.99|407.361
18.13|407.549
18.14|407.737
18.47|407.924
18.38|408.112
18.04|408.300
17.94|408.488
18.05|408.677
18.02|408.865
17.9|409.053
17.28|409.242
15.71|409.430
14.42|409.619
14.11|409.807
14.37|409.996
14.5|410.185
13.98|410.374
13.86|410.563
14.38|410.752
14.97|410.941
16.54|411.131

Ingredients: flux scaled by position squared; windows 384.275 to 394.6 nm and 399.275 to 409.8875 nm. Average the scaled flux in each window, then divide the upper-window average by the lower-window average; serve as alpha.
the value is 1.26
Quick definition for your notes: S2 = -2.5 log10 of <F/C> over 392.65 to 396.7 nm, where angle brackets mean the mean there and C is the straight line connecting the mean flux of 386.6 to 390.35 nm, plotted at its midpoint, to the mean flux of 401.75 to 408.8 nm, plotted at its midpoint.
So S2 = 0.18 mag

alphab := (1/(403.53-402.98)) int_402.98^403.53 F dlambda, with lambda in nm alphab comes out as 18.8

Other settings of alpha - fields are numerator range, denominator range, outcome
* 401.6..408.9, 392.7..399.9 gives 1.30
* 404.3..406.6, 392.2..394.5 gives 1.48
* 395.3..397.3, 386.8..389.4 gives 0.91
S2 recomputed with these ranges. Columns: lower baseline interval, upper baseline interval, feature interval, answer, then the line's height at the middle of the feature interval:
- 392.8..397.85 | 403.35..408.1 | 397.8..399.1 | -0.20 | 15.4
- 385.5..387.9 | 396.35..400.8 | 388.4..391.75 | 0.13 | 18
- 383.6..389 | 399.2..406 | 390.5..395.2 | 0.18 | 17.8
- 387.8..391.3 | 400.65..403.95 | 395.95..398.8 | 0.28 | 18.3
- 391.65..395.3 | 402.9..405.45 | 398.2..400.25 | -0.13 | 16.9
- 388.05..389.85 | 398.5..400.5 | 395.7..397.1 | 0.35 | 17.8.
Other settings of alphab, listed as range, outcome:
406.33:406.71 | 19.1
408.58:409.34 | 17.8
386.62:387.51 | 18.5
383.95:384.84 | 15.3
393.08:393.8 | 11.5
